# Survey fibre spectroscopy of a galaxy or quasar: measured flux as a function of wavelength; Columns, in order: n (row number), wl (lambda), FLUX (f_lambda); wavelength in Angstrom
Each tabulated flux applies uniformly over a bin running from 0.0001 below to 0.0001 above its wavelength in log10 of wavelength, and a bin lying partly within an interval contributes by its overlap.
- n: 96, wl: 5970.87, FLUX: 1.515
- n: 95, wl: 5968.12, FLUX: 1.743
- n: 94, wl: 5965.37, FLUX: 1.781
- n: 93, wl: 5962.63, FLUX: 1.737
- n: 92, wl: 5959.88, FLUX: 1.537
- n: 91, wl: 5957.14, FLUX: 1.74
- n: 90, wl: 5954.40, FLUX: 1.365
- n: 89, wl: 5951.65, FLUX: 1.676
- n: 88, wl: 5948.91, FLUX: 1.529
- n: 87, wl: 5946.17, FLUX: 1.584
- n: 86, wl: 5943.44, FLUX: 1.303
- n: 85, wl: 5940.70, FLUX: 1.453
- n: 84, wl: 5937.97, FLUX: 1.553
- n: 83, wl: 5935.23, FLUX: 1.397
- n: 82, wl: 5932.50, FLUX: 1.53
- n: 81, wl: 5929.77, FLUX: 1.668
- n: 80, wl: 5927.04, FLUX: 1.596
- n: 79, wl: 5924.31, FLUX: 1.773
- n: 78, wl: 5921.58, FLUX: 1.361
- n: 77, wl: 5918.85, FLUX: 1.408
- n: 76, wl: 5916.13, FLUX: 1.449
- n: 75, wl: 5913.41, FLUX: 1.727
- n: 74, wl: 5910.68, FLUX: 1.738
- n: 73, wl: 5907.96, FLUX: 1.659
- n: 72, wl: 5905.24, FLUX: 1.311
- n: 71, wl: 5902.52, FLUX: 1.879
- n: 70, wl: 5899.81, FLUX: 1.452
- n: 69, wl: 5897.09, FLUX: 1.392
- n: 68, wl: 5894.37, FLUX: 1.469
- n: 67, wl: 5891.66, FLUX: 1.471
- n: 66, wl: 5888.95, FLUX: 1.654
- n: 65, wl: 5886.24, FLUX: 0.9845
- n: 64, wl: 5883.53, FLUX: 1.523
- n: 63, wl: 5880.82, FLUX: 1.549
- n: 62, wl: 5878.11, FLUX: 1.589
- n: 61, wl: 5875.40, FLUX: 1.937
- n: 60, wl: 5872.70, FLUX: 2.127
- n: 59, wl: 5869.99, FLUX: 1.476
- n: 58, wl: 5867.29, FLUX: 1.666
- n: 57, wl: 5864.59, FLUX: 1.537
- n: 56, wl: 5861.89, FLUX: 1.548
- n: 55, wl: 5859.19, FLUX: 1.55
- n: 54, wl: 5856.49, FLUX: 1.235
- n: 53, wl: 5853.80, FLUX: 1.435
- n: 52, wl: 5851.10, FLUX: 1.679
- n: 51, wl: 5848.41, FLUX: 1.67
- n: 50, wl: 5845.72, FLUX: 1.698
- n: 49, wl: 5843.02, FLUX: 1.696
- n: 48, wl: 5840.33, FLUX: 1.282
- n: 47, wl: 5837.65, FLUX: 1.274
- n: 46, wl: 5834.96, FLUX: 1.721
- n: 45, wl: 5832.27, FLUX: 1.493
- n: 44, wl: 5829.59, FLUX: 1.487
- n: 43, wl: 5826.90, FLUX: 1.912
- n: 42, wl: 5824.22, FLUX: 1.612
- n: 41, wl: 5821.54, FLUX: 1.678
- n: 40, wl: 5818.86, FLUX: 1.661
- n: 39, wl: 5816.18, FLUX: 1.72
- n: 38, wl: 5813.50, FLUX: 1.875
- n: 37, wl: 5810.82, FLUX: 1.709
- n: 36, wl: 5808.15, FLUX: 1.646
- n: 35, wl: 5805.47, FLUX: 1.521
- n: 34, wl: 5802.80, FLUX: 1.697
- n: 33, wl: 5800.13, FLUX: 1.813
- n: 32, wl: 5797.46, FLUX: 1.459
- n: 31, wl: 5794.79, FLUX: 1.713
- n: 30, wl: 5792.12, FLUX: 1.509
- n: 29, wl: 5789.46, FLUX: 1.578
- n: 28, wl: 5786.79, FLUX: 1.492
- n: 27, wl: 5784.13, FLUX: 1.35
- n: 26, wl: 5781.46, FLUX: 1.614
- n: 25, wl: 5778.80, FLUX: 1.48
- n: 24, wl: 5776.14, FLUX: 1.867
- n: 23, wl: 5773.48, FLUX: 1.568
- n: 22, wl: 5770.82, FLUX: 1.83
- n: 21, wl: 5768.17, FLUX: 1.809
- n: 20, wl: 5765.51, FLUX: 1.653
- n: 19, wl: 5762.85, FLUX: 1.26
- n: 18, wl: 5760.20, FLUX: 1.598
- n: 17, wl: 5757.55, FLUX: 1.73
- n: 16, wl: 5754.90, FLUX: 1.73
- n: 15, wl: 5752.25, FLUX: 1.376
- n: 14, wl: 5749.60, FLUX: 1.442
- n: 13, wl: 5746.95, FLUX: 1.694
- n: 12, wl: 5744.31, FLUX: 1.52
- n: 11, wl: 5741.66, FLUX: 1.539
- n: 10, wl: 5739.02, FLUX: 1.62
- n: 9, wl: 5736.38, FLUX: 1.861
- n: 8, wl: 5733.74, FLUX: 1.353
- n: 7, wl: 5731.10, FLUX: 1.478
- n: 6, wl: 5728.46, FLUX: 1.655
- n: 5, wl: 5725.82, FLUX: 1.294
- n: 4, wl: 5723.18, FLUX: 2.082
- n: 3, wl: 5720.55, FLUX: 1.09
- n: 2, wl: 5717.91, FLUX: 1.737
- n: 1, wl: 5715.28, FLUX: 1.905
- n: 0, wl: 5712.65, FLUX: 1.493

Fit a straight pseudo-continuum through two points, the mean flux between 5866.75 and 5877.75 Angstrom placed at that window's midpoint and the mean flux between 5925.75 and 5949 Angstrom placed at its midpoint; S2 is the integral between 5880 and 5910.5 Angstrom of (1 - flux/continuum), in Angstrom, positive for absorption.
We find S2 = 3.53 Angstrom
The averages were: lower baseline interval 1.79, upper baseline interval 1.51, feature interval 1.49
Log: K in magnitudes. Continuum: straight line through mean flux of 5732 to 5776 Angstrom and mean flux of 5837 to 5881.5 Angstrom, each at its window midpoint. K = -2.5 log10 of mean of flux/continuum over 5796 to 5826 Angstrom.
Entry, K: -0.05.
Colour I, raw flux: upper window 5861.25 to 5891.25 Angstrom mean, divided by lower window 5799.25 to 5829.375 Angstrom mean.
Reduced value 0.94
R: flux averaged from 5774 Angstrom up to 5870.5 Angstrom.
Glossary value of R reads 1.59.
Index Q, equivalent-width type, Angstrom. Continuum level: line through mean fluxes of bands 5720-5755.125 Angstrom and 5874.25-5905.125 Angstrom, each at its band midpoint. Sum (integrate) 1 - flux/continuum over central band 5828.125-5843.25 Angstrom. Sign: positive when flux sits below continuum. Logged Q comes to 0.55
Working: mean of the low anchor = 1.56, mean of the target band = 1.48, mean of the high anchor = 1.52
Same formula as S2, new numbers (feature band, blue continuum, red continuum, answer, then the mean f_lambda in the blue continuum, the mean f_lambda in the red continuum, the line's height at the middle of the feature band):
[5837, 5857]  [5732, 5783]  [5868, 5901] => 0.7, 1.61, 1.55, 1.57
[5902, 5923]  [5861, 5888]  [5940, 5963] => 0.2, 1.6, 1.54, 1.57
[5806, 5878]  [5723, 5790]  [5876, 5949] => -3.4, 1.59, 1.52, 1.55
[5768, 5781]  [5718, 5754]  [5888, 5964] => -1.2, 1.55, 1.55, 1.55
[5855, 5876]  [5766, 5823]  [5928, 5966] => -0.2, 1.65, 1.56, 1.61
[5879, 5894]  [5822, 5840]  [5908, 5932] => 1.3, 1.57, 1.59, 1.58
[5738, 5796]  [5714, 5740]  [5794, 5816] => 1.9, 1.61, 1.68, 1.64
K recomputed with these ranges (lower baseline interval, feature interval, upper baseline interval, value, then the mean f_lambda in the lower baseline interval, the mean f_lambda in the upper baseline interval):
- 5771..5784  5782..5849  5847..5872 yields -0.015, 1.62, 1.55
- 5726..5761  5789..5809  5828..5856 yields -0.044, 1.57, 1.54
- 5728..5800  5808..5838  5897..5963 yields -0.058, 1.59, 1.55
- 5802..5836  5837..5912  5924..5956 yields 0.034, 1.67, 1.53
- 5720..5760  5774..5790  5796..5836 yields 0.043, 1.57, 1.67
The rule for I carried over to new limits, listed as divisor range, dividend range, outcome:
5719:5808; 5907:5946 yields 0.97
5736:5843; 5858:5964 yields 0.97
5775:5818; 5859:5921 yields 0.96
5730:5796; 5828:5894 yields 0.98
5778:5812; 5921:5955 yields 0.97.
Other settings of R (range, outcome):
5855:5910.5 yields 1.55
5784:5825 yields 1.64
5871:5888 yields 1.62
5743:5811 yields 1.6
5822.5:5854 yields 1.59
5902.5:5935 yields 1.57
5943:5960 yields 1.55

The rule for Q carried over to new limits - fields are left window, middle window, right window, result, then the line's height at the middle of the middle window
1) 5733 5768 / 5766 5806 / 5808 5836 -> 0.2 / 1.63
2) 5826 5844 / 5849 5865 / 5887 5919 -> 0.4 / 1.54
